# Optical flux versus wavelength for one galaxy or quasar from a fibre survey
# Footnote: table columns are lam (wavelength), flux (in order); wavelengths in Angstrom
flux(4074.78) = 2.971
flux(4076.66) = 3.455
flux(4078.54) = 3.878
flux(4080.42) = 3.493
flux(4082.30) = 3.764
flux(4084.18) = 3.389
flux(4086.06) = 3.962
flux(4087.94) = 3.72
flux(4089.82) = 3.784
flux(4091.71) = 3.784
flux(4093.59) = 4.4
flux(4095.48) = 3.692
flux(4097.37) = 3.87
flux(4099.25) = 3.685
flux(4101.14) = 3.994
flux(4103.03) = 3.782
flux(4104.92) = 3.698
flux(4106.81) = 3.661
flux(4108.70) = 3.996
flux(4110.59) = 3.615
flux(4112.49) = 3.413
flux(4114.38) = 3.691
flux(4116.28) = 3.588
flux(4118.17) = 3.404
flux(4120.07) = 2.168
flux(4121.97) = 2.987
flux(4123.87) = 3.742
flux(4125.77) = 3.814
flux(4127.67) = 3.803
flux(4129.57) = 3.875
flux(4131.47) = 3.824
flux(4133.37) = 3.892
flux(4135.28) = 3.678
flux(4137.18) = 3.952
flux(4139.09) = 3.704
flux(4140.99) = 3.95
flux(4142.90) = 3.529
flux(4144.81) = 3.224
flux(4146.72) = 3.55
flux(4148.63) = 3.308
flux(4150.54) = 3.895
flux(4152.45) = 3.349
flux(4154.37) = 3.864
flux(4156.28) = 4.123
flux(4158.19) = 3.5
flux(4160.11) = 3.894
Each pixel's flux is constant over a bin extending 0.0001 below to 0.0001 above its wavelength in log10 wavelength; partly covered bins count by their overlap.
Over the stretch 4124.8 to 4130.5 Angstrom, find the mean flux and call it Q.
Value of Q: 3.83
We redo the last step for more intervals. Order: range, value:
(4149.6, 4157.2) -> 3.81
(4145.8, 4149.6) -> 3.43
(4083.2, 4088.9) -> 3.7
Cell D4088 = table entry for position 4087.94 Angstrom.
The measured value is 3.72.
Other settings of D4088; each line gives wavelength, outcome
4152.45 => 3.349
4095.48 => 3.692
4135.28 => 3.678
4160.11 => 3.894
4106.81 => 3.661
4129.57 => 3.875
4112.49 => 3.413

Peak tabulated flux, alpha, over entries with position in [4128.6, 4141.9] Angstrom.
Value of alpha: 3.952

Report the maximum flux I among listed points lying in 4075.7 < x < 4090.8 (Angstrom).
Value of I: 3.962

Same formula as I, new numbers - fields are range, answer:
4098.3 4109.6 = 3.996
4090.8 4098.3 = 4.4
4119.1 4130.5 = 3.875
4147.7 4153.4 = 3.895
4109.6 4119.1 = 3.691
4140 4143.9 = 3.95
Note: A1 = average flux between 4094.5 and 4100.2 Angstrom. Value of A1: 3.75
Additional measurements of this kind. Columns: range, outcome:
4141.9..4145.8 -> 3.38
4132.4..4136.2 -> 3.78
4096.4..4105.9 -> 3.81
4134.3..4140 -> 3.78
